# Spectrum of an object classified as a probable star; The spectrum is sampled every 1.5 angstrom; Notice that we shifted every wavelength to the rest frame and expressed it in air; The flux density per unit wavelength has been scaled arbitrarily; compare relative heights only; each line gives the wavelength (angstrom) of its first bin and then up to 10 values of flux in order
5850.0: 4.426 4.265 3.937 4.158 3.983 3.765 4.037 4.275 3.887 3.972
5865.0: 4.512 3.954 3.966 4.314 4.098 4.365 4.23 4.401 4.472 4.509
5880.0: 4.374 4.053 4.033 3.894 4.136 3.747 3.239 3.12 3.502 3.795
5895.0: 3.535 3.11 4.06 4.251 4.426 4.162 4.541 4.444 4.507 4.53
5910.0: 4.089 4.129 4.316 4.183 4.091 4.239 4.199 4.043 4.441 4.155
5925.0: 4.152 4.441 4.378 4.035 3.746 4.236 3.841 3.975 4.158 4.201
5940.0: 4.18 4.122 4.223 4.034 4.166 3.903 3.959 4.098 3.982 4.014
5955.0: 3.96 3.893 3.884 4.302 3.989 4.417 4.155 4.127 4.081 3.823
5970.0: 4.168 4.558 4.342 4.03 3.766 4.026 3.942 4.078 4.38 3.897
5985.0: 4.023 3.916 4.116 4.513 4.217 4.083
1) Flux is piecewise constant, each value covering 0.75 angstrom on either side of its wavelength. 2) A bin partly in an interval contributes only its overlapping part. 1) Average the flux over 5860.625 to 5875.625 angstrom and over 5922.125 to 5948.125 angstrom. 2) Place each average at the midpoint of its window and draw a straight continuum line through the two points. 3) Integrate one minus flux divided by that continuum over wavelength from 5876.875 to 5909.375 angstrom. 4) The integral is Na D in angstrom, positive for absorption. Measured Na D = 1.1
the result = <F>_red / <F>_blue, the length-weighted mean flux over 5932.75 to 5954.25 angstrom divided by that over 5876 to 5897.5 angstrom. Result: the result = 1.06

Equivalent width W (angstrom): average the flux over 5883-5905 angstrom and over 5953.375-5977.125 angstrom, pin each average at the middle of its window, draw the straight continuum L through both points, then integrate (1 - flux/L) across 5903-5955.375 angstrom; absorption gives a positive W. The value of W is -2.7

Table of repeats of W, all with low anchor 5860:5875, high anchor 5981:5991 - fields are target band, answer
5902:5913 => -0.5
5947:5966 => 0.4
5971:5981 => 0.1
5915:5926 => -0.1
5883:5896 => 1.6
